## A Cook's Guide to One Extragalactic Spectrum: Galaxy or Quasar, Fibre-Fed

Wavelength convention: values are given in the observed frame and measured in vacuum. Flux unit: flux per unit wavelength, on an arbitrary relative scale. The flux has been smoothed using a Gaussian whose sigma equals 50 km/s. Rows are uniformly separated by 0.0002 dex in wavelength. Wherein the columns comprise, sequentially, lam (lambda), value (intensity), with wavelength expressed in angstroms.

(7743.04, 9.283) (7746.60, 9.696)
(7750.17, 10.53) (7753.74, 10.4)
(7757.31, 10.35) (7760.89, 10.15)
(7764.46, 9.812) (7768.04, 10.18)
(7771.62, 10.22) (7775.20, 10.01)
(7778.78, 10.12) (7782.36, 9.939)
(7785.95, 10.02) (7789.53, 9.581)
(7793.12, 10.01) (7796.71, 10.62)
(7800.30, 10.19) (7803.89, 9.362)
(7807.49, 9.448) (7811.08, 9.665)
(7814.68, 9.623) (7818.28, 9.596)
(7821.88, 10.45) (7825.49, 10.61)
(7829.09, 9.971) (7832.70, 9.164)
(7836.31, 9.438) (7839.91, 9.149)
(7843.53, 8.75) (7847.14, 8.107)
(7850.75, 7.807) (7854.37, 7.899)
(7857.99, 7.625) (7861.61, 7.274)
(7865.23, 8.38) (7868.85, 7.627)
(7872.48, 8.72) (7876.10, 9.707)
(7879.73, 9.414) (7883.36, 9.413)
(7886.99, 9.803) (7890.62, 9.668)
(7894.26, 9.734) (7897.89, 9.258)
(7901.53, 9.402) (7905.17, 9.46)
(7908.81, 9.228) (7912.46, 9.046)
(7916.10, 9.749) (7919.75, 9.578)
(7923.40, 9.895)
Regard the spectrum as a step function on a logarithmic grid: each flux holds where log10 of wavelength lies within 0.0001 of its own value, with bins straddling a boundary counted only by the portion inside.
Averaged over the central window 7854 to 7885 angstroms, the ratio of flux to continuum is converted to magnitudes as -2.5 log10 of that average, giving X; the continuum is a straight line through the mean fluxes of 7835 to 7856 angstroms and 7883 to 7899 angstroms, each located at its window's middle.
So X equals 0.08 mag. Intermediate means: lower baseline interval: 8.51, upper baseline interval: 9.61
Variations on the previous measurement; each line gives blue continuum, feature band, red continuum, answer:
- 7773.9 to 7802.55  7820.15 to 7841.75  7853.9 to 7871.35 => -0.12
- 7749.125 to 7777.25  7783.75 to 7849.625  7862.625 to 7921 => 0.02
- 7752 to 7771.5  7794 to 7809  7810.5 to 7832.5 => 0.01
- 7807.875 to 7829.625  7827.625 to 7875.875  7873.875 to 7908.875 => 0.15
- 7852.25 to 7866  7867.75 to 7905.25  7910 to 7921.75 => -0.09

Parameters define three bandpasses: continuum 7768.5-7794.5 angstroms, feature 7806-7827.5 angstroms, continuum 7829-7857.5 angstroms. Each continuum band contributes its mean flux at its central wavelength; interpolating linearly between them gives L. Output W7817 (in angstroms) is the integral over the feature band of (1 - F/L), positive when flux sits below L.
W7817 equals -1.59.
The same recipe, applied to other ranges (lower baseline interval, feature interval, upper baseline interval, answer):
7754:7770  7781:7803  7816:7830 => 0.25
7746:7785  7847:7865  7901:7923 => 3.60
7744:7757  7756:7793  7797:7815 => -0.17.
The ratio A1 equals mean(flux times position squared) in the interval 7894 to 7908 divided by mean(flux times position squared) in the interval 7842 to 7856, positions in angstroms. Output 1.2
